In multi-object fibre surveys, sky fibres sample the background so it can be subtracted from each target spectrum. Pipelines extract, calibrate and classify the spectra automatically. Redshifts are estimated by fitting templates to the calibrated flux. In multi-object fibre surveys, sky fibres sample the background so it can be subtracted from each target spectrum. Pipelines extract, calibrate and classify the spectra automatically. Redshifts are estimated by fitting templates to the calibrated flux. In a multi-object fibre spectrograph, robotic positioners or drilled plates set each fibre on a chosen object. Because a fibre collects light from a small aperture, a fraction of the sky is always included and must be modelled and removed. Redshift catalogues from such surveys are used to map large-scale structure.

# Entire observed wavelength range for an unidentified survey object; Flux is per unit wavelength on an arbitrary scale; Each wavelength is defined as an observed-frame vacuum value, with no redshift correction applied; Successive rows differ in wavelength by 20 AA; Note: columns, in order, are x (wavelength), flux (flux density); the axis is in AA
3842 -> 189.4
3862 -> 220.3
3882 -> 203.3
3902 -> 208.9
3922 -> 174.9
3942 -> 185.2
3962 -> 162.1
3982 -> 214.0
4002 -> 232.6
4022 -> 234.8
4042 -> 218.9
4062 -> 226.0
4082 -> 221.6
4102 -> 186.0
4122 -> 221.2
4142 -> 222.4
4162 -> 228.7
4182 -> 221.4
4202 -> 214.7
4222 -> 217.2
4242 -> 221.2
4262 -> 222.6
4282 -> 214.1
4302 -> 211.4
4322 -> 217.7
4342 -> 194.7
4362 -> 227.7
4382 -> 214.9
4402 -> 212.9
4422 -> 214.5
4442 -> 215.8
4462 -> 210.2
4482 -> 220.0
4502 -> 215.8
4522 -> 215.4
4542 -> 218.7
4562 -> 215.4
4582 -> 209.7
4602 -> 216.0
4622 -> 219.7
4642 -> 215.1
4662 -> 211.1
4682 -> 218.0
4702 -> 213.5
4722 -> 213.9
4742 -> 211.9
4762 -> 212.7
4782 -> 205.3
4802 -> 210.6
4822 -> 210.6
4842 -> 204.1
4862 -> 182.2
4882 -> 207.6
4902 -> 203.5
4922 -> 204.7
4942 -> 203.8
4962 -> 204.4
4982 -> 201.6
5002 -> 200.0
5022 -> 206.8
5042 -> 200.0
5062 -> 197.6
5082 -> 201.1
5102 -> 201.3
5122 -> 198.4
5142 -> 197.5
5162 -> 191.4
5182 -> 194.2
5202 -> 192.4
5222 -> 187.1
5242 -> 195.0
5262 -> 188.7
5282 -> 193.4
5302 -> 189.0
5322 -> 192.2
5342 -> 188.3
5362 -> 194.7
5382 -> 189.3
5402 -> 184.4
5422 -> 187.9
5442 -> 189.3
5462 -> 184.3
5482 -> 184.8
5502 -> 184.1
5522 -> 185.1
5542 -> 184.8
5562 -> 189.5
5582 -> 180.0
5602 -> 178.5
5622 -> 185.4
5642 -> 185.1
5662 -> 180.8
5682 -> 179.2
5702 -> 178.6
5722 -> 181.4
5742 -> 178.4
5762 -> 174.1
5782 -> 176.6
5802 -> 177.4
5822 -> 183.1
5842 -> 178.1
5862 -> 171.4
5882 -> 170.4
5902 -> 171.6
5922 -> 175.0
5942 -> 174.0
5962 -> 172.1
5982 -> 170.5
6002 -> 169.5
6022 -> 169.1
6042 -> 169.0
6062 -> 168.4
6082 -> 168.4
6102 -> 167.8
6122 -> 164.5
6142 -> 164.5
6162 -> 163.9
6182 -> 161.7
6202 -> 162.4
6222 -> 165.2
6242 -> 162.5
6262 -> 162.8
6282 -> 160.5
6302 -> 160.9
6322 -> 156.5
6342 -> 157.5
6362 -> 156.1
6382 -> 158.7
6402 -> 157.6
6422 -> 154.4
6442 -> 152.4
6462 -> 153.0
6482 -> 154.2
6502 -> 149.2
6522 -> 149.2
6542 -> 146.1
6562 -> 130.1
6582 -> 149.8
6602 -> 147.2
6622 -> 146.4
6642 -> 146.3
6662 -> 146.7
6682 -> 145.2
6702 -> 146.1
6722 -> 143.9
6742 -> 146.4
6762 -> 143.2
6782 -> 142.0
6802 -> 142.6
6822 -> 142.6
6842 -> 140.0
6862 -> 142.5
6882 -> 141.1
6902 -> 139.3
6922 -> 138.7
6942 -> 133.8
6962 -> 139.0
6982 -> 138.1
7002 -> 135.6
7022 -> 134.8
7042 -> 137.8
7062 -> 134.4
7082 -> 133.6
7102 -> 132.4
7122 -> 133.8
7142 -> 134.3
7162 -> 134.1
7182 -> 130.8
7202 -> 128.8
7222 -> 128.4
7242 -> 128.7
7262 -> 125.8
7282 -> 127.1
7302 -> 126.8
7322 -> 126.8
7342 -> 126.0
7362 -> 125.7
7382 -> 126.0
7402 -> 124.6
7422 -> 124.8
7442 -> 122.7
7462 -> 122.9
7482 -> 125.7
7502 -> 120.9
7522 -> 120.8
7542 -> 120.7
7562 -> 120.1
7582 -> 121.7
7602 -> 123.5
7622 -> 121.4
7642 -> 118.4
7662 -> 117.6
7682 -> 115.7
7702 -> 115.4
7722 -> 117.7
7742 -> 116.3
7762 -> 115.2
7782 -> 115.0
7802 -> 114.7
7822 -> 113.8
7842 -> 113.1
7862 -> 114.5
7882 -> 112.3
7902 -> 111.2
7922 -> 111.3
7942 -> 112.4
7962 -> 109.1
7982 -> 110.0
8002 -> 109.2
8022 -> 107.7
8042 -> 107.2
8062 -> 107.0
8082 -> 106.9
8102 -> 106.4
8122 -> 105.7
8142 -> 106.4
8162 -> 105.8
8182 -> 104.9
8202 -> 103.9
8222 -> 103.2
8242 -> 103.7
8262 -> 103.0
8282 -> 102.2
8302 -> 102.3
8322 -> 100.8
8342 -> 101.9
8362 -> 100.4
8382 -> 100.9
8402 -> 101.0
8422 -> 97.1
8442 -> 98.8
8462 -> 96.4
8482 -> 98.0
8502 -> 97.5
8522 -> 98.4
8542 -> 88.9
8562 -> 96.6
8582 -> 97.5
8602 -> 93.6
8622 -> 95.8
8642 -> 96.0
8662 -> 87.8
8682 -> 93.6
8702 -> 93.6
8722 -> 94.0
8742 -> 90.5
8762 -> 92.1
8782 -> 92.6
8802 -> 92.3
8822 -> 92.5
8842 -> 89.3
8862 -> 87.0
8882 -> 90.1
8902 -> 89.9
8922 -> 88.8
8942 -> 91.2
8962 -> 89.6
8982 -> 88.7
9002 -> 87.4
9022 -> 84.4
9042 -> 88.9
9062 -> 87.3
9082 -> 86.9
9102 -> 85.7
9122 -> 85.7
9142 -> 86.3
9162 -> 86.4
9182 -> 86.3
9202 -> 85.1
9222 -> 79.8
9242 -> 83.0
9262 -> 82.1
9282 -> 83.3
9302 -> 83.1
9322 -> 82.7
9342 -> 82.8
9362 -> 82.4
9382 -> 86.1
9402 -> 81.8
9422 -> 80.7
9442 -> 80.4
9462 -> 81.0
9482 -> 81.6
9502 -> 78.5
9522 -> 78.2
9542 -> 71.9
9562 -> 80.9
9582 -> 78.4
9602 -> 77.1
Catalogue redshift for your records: 0.000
